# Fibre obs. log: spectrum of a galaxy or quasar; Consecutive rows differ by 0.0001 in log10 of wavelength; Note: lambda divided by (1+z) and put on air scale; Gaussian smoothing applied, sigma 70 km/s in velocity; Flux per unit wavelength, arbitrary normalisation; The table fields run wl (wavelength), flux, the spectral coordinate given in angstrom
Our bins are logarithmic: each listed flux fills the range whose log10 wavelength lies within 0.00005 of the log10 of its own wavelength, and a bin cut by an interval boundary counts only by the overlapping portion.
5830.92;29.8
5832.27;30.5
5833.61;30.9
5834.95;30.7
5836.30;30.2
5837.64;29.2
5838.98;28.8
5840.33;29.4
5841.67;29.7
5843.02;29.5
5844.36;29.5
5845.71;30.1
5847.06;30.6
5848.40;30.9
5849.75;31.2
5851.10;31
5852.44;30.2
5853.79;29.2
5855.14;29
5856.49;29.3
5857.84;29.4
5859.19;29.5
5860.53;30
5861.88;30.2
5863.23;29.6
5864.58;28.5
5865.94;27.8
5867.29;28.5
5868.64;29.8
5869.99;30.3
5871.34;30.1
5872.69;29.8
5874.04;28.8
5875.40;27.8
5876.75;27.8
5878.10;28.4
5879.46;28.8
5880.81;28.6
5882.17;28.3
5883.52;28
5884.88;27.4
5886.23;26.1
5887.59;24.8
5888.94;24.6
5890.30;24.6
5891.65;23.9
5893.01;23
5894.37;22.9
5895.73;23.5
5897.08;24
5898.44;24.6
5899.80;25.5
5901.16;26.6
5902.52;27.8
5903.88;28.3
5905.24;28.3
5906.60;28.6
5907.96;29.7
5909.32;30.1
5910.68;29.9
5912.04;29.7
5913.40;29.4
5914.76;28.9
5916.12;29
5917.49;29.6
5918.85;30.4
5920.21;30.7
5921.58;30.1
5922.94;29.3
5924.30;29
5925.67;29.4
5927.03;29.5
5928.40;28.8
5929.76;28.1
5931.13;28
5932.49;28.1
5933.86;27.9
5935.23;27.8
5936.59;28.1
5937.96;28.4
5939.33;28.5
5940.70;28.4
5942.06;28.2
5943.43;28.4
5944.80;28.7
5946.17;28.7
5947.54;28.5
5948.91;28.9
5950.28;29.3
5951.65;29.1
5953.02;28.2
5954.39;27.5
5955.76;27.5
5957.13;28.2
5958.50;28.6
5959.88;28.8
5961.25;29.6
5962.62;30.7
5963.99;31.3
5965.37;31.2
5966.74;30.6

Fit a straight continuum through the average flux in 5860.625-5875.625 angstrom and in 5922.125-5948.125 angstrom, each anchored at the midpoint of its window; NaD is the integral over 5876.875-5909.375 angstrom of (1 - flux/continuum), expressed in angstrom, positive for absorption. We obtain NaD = 2.82 angstrom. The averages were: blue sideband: 29.3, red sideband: 28.5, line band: 26.5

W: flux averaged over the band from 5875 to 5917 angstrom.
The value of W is 27.1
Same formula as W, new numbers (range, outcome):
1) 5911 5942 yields 29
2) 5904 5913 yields 29.3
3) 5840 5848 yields 29.9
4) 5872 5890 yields 27.6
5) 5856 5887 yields 28.8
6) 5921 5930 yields 29.2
